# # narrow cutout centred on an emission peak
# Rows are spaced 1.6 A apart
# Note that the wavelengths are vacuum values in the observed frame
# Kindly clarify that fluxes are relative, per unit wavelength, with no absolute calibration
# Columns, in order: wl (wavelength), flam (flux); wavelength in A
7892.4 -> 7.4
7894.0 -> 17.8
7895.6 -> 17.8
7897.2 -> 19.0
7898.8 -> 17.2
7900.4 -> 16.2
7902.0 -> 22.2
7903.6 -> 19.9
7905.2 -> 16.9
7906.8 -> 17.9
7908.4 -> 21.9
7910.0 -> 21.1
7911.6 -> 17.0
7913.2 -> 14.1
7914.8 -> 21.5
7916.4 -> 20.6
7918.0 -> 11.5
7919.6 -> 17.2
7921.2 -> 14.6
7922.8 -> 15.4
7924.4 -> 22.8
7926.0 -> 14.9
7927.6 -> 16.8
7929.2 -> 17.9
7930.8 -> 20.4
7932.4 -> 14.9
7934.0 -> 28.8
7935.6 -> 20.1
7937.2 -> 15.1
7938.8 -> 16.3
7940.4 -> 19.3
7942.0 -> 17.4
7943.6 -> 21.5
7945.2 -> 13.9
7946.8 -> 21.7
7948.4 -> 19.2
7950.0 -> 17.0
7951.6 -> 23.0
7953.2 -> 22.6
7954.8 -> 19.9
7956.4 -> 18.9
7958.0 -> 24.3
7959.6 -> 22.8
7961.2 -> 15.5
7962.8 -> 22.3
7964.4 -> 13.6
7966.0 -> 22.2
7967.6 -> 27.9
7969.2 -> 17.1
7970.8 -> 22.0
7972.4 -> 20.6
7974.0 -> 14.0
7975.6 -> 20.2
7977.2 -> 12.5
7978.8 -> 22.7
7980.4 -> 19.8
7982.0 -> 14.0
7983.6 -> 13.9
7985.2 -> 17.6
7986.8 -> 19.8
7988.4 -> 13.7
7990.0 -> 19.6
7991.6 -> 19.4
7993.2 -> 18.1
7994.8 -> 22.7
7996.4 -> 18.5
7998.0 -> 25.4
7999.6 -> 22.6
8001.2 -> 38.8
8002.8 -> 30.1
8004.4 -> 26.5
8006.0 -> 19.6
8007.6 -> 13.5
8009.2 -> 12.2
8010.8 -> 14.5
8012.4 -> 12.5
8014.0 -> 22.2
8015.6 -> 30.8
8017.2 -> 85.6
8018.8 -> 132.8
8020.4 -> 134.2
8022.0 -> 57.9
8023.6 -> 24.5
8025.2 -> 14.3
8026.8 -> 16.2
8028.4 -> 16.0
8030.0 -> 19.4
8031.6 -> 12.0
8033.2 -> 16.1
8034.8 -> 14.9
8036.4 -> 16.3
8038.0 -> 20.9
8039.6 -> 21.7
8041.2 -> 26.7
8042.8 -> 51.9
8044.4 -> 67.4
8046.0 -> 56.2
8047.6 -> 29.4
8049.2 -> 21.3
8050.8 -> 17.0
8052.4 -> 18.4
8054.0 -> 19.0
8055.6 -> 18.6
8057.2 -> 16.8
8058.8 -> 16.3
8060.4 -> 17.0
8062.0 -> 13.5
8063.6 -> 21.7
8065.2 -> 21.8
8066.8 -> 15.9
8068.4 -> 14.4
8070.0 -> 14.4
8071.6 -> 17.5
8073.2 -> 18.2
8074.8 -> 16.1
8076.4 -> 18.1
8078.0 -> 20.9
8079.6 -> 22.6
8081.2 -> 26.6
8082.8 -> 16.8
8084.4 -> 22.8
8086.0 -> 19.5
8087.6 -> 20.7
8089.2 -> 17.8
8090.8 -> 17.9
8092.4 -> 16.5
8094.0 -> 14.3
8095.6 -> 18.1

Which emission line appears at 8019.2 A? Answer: Halpha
